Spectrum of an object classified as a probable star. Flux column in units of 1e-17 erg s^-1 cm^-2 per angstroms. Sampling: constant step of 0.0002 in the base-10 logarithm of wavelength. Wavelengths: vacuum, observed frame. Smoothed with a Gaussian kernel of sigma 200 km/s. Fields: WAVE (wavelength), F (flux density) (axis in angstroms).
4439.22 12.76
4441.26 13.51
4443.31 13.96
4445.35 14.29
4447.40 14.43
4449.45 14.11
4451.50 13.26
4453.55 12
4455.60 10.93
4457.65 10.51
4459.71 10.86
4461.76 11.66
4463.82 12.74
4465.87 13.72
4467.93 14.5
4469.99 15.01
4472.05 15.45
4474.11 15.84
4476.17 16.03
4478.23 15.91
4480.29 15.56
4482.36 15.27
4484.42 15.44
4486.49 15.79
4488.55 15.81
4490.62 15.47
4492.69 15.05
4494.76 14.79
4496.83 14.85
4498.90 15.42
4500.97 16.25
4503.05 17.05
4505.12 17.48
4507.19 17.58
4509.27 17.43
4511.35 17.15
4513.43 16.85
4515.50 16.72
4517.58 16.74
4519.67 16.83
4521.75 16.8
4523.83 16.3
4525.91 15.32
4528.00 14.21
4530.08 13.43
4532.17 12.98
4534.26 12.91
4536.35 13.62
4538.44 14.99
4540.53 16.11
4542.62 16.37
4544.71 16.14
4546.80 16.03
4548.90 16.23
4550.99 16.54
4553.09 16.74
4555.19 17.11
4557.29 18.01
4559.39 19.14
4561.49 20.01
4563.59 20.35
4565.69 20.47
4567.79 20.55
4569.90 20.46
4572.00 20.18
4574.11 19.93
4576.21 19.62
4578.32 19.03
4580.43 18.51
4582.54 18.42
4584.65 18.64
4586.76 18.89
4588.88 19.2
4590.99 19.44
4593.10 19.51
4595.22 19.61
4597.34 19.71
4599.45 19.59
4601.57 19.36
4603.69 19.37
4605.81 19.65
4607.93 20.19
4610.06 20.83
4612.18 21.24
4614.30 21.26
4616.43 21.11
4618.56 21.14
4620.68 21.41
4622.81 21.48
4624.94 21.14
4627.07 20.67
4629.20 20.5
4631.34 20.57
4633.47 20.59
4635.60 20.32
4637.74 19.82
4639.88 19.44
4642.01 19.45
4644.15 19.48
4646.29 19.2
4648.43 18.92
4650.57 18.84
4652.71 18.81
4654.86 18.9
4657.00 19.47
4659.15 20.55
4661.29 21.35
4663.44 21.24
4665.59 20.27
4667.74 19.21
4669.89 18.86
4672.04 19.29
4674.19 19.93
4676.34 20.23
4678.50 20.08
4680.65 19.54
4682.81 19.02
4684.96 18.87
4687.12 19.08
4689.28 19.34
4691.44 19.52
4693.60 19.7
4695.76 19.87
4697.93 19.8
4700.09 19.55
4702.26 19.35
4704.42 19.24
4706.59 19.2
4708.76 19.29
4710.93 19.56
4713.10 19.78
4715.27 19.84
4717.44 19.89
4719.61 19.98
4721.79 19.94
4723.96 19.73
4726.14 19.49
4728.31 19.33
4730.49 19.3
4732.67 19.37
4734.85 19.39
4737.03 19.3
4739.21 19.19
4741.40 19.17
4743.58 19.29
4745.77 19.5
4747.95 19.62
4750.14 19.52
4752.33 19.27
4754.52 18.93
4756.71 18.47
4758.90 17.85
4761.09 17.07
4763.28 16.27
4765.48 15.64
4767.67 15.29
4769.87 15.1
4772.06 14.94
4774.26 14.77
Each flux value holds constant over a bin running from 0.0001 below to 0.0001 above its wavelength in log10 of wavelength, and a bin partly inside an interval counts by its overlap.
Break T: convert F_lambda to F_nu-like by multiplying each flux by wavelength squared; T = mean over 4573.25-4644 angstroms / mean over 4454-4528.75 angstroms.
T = 1.4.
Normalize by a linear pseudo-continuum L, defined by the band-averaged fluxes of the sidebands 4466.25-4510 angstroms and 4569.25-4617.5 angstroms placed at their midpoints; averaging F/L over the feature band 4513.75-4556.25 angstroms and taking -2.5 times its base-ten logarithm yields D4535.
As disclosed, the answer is 0.12 mag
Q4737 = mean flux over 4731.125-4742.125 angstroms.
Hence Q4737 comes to 19.3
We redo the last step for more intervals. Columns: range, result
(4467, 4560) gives 15.9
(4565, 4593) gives 19.5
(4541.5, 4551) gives 16.2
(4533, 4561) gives 16.2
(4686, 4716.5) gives 19.5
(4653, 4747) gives 19.6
